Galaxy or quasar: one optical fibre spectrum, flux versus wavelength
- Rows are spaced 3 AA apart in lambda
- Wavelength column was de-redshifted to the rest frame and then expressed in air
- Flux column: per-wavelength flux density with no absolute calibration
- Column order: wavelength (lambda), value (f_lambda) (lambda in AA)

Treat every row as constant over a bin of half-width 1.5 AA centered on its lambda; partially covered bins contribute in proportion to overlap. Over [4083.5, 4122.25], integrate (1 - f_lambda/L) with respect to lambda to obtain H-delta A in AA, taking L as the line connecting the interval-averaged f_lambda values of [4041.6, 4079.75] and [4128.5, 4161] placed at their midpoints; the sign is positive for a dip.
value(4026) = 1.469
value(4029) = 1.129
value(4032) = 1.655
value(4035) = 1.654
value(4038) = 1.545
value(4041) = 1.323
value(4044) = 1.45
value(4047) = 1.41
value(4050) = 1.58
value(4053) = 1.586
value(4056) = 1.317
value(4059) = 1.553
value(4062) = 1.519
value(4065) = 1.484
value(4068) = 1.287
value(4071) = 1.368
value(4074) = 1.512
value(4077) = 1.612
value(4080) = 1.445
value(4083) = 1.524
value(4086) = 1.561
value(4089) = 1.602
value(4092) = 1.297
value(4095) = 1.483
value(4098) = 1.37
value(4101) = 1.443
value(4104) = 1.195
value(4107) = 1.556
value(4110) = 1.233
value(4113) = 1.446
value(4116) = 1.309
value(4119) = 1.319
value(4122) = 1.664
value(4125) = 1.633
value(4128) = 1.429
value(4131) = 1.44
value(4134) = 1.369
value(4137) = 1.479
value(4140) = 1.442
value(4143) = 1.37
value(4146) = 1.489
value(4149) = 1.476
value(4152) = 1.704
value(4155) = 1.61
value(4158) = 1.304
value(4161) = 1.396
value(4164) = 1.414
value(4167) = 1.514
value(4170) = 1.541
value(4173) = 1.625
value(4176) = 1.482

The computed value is 1.32 AA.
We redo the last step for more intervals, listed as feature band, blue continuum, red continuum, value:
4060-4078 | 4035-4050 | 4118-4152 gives 0.1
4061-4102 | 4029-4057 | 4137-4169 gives 0.5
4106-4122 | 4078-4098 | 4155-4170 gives 0.8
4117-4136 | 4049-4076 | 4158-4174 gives 0.0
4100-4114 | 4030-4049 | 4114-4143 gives 0.9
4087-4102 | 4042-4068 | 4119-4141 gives 0.4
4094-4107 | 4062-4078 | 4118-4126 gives 1.0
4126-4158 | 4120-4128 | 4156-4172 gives 1.0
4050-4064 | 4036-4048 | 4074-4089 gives -0.2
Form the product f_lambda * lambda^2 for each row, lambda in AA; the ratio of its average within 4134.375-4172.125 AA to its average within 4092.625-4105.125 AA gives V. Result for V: 1.1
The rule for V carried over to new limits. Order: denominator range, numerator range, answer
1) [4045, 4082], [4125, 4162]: 1.04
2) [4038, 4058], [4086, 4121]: 0.99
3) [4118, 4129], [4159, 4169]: 0.96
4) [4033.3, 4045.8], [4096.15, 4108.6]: 0.96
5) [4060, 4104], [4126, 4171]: 1.04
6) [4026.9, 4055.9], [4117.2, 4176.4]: 1.06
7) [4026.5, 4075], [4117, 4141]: 1.05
